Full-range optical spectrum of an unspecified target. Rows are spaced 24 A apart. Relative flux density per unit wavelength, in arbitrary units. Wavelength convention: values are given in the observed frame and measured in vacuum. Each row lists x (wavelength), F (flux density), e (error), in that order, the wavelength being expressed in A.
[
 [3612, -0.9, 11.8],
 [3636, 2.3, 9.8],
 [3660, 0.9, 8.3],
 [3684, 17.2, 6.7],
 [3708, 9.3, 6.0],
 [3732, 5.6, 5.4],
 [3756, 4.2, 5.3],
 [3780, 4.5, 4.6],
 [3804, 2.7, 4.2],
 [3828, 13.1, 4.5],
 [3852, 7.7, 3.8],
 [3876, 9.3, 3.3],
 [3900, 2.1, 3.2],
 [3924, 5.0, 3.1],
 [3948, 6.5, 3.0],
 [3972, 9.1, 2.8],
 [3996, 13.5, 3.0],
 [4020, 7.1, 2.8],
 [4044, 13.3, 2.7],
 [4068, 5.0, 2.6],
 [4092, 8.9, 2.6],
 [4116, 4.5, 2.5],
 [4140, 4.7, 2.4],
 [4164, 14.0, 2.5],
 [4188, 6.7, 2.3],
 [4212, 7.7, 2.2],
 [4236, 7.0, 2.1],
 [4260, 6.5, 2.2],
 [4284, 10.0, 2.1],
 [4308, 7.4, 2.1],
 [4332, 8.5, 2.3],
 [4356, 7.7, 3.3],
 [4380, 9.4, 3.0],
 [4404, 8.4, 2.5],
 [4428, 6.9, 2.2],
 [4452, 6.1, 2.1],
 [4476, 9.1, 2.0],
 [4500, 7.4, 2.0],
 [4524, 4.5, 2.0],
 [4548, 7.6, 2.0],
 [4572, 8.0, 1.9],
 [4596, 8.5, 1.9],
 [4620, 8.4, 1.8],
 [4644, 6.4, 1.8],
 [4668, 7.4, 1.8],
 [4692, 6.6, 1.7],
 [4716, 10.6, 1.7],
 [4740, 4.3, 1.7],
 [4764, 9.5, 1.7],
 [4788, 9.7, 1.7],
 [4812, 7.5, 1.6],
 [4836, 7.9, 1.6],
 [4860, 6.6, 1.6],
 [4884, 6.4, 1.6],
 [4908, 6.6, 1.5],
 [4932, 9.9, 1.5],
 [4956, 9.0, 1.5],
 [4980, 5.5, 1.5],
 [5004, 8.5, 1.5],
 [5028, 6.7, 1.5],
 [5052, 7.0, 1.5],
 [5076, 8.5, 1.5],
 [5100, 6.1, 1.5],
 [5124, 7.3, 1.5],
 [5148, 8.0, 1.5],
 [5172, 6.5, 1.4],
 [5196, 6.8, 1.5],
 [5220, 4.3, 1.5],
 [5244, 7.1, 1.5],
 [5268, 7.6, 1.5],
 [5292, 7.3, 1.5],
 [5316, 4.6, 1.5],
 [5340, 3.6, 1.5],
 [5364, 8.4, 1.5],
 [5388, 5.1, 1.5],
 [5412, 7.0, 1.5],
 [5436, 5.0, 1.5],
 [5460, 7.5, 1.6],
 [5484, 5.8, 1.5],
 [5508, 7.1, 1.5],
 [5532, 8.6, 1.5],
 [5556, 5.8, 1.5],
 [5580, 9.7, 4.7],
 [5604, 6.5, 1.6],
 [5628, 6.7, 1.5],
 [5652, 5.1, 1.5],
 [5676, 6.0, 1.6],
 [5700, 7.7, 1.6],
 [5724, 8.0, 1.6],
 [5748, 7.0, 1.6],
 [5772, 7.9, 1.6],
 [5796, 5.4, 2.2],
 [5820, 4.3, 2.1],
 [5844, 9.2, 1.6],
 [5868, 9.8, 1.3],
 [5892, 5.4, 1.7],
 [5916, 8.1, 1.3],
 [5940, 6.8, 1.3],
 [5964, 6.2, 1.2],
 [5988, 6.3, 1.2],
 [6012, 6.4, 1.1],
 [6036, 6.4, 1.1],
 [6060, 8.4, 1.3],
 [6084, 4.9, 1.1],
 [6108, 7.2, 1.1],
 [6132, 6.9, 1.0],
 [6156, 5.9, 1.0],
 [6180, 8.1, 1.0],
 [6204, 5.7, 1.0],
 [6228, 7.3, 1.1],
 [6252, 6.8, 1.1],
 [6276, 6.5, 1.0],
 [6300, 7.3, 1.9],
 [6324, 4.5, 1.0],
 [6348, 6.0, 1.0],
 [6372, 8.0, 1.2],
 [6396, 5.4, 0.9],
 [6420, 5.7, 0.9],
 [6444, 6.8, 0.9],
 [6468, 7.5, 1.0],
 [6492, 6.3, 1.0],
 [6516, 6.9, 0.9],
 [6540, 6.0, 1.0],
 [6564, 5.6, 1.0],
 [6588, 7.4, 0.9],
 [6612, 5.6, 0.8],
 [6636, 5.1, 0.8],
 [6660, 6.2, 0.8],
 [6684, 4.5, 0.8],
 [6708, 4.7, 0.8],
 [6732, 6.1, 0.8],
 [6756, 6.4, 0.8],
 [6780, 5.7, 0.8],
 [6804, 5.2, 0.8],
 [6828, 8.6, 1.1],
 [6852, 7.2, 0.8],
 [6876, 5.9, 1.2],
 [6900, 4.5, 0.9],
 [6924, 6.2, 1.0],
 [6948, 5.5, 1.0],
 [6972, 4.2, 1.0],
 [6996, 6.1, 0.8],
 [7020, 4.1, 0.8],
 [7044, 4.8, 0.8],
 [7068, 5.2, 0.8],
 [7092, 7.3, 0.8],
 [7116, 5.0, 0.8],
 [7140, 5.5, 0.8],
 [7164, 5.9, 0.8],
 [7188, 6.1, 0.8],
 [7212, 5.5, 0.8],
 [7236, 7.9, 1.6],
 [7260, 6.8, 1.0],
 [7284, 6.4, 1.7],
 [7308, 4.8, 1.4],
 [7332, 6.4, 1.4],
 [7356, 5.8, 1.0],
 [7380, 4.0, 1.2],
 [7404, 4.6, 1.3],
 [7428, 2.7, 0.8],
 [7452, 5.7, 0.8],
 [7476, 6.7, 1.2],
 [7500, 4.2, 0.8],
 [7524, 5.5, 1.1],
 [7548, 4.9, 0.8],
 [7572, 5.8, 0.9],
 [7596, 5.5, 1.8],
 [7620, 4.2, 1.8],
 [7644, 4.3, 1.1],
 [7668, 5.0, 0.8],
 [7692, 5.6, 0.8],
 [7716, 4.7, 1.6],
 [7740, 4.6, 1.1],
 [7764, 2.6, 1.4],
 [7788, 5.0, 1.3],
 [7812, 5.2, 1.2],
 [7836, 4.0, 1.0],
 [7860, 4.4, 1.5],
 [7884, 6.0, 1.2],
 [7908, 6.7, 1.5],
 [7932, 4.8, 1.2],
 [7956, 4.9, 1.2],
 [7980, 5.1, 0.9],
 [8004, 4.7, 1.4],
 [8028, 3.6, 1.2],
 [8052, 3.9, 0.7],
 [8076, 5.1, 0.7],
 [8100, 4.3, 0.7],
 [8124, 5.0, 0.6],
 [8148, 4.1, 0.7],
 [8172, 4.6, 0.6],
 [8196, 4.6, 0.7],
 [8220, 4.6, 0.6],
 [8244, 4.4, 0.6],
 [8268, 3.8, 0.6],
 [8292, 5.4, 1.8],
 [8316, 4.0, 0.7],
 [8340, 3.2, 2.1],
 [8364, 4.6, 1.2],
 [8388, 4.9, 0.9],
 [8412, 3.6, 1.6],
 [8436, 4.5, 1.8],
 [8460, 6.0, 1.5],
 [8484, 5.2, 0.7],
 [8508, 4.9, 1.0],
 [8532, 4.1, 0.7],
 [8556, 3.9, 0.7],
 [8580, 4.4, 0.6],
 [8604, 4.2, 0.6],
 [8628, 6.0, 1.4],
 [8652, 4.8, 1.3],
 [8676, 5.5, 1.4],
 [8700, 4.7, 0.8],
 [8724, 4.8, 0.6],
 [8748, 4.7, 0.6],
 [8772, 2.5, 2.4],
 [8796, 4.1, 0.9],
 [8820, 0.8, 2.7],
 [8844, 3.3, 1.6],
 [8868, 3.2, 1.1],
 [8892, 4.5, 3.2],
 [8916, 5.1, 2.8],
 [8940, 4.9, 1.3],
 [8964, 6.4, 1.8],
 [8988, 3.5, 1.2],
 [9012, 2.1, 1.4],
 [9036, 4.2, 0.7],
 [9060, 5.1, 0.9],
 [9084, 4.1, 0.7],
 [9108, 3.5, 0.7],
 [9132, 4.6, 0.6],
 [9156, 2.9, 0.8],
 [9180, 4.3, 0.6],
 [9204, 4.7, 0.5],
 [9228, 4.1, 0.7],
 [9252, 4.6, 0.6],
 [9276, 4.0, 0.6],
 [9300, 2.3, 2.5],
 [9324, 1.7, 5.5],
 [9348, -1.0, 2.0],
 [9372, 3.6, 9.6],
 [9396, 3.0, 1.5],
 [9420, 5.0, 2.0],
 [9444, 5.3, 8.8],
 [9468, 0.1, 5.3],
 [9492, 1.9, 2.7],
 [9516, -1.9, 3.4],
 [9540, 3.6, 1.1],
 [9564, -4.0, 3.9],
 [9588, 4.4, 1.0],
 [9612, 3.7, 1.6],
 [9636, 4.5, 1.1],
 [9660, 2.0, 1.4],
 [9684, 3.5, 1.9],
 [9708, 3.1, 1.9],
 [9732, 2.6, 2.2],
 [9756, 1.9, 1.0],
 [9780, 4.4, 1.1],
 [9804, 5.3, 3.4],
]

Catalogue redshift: 0.04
